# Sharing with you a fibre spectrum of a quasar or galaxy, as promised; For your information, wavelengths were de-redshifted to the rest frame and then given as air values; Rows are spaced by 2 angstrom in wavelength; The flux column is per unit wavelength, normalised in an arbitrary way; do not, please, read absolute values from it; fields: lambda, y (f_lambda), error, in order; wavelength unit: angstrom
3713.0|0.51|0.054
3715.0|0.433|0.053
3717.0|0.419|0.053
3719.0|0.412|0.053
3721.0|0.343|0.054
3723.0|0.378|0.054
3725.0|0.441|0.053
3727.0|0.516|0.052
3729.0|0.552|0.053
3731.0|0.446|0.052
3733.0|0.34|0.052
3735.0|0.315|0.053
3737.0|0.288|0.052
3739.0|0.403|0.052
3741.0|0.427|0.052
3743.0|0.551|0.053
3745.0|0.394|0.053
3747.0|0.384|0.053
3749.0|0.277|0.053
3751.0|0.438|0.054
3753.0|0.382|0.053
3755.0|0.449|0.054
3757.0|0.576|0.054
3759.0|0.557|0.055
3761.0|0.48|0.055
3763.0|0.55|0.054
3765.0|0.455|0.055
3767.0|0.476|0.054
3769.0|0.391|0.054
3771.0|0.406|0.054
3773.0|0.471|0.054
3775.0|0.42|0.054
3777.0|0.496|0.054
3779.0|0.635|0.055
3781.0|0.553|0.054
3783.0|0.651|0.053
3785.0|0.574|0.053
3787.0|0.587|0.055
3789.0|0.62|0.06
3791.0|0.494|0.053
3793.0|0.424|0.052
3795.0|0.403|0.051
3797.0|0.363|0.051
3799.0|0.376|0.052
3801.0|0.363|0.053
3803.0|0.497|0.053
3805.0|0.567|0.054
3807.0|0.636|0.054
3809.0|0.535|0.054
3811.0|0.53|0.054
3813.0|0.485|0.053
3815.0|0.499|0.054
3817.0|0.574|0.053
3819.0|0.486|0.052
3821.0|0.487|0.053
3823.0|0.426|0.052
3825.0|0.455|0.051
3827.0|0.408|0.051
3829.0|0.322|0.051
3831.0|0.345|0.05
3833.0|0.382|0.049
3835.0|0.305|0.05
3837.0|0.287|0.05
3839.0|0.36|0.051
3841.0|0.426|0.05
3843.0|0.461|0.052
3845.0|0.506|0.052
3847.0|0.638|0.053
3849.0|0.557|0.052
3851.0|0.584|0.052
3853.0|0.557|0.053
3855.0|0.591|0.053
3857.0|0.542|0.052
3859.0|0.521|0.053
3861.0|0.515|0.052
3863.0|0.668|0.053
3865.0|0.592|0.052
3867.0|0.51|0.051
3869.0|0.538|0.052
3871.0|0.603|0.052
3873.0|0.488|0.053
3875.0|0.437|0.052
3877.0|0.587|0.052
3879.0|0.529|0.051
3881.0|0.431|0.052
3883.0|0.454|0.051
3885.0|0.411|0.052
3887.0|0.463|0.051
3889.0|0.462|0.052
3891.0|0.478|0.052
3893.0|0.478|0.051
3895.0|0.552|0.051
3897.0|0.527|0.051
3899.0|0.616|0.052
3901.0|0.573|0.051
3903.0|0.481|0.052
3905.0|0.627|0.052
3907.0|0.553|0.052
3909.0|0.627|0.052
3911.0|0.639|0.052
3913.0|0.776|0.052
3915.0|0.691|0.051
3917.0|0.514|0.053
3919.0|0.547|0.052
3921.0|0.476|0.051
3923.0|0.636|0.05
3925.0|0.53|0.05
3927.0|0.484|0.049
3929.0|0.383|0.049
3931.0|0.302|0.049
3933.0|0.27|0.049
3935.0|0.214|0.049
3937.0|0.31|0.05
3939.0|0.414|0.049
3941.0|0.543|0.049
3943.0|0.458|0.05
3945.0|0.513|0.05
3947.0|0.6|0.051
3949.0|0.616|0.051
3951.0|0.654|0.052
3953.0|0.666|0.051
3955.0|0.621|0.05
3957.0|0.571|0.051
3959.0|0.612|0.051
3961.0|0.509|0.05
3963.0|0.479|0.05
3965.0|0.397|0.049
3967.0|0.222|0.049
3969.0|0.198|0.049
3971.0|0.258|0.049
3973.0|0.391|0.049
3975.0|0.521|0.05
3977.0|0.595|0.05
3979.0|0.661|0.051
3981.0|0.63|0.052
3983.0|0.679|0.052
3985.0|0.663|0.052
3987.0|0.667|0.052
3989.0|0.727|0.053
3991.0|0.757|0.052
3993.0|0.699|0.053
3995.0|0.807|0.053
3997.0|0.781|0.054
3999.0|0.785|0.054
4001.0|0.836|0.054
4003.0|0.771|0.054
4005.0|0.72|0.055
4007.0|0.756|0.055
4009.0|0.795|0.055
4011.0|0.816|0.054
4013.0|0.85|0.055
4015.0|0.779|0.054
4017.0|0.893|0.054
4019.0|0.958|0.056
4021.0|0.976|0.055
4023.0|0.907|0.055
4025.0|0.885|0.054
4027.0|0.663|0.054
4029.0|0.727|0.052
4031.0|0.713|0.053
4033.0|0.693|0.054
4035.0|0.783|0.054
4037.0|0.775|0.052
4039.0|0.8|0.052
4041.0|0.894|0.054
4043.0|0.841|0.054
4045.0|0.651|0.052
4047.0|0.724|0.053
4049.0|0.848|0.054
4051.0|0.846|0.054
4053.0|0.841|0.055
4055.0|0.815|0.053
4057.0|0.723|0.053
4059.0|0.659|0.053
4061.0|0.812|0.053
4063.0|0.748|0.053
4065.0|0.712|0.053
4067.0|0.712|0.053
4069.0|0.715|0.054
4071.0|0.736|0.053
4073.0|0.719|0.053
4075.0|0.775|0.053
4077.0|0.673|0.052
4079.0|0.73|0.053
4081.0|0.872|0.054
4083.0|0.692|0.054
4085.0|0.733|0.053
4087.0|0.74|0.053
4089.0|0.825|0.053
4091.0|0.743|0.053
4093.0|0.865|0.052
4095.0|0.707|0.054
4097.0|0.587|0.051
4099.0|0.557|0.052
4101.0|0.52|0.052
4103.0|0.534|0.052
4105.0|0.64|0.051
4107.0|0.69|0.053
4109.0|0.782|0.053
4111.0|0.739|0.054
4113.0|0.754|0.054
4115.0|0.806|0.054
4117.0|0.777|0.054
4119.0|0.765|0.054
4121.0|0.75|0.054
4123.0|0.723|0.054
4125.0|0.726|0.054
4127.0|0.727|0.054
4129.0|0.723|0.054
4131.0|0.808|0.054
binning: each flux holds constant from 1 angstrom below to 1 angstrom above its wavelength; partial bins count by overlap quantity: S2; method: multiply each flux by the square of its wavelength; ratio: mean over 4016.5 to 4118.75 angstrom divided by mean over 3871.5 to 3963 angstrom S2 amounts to 1.6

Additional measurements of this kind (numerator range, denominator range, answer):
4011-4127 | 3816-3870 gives 1.75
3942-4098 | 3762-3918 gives 1.52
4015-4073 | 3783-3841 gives 1.93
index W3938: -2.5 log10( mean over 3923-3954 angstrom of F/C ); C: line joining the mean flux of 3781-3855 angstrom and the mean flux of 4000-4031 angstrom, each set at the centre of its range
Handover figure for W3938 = 0.42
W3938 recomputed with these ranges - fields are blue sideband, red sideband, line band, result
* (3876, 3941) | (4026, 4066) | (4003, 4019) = -0.16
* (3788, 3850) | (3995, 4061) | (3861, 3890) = 0.07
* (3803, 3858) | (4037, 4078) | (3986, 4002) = -0.11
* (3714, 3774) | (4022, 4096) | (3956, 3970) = 0.48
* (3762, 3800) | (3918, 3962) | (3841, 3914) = -0.10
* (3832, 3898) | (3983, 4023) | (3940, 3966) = 0.22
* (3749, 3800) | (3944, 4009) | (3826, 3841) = 0.43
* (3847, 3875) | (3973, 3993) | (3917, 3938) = 0.39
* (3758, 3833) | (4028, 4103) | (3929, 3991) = 0.27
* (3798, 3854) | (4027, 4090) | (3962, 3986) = 0.35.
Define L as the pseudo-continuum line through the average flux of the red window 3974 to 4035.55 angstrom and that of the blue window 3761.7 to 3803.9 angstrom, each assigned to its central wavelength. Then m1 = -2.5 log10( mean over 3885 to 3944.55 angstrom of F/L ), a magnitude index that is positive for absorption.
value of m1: 0.27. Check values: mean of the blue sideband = 0.486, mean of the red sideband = 0.758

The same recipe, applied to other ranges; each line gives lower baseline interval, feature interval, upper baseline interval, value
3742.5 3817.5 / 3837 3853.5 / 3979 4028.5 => 0.16 mag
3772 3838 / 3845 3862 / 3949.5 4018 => -0.08 mag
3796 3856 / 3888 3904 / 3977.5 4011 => 0.11 mag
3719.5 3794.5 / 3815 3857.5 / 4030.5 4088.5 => 0.17 mag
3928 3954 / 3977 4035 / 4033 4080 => -0.22 mag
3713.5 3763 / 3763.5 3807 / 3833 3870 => -0.07 mag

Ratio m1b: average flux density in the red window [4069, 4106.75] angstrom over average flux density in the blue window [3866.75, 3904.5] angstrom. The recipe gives 1.38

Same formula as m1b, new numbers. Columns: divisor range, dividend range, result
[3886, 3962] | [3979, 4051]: 1.48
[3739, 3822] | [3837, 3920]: 1.11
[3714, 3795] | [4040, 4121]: 1.61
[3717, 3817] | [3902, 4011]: 1.22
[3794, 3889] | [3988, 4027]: 1.68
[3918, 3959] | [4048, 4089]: 1.53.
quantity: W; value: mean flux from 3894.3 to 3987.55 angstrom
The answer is 0.52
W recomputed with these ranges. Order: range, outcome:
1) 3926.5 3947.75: 0.404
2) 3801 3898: 0.492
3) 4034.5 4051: 0.793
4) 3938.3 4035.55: 0.658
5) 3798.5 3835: 0.462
